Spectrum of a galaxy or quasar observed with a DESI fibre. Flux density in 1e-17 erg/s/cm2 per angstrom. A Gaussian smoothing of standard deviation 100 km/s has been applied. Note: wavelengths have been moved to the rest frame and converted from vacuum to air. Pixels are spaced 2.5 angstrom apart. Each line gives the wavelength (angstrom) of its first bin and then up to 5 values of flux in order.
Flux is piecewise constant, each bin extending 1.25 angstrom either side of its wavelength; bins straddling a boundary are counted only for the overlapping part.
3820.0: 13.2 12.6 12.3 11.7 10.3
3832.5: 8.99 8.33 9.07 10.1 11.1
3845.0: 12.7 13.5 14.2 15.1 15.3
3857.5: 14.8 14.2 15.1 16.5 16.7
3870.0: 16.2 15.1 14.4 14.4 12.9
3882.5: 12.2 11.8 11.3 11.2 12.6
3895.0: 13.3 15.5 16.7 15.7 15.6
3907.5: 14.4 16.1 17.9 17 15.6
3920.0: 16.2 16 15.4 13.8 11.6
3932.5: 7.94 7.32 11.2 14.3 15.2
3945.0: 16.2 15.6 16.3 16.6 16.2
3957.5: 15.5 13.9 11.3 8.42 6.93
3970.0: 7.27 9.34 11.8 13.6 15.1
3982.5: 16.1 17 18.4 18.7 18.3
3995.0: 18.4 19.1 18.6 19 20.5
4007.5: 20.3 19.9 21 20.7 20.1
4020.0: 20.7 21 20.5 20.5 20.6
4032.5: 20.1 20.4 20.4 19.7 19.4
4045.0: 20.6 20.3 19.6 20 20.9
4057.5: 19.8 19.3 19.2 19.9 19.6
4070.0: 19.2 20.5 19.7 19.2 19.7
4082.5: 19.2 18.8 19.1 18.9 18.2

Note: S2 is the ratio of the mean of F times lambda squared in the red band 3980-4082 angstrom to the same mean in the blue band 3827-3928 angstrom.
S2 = 1.5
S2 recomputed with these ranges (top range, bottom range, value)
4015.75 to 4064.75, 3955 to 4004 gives 1.42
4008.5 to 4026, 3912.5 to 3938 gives 1.60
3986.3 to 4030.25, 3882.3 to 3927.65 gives 1.41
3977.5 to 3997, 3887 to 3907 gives 1.28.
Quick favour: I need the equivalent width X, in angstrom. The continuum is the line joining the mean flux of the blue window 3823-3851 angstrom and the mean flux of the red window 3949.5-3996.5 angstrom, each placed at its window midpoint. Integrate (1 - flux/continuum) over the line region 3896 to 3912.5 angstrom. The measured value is -4.14 angstrom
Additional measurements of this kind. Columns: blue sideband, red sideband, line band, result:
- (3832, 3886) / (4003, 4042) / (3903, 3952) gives 5.42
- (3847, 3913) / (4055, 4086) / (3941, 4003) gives 7.75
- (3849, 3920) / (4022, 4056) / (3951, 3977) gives 8.45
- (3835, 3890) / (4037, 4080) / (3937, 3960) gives 1.38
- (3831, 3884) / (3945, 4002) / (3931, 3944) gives 2.75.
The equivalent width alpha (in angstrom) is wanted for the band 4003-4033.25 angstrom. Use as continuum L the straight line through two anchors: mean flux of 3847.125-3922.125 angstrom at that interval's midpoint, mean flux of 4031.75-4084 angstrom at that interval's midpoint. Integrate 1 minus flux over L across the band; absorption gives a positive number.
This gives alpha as -2.9 angstrom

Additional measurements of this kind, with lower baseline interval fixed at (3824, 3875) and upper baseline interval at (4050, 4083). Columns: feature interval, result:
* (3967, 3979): 4.8 angstrom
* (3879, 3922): 0.5 angstrom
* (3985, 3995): -0.5 angstrom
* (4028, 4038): -0.9 angstrom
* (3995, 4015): -2.1 angstrom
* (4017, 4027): -1.2 angstrom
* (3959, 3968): 3.4 angstrom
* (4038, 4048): -0.5 angstrom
